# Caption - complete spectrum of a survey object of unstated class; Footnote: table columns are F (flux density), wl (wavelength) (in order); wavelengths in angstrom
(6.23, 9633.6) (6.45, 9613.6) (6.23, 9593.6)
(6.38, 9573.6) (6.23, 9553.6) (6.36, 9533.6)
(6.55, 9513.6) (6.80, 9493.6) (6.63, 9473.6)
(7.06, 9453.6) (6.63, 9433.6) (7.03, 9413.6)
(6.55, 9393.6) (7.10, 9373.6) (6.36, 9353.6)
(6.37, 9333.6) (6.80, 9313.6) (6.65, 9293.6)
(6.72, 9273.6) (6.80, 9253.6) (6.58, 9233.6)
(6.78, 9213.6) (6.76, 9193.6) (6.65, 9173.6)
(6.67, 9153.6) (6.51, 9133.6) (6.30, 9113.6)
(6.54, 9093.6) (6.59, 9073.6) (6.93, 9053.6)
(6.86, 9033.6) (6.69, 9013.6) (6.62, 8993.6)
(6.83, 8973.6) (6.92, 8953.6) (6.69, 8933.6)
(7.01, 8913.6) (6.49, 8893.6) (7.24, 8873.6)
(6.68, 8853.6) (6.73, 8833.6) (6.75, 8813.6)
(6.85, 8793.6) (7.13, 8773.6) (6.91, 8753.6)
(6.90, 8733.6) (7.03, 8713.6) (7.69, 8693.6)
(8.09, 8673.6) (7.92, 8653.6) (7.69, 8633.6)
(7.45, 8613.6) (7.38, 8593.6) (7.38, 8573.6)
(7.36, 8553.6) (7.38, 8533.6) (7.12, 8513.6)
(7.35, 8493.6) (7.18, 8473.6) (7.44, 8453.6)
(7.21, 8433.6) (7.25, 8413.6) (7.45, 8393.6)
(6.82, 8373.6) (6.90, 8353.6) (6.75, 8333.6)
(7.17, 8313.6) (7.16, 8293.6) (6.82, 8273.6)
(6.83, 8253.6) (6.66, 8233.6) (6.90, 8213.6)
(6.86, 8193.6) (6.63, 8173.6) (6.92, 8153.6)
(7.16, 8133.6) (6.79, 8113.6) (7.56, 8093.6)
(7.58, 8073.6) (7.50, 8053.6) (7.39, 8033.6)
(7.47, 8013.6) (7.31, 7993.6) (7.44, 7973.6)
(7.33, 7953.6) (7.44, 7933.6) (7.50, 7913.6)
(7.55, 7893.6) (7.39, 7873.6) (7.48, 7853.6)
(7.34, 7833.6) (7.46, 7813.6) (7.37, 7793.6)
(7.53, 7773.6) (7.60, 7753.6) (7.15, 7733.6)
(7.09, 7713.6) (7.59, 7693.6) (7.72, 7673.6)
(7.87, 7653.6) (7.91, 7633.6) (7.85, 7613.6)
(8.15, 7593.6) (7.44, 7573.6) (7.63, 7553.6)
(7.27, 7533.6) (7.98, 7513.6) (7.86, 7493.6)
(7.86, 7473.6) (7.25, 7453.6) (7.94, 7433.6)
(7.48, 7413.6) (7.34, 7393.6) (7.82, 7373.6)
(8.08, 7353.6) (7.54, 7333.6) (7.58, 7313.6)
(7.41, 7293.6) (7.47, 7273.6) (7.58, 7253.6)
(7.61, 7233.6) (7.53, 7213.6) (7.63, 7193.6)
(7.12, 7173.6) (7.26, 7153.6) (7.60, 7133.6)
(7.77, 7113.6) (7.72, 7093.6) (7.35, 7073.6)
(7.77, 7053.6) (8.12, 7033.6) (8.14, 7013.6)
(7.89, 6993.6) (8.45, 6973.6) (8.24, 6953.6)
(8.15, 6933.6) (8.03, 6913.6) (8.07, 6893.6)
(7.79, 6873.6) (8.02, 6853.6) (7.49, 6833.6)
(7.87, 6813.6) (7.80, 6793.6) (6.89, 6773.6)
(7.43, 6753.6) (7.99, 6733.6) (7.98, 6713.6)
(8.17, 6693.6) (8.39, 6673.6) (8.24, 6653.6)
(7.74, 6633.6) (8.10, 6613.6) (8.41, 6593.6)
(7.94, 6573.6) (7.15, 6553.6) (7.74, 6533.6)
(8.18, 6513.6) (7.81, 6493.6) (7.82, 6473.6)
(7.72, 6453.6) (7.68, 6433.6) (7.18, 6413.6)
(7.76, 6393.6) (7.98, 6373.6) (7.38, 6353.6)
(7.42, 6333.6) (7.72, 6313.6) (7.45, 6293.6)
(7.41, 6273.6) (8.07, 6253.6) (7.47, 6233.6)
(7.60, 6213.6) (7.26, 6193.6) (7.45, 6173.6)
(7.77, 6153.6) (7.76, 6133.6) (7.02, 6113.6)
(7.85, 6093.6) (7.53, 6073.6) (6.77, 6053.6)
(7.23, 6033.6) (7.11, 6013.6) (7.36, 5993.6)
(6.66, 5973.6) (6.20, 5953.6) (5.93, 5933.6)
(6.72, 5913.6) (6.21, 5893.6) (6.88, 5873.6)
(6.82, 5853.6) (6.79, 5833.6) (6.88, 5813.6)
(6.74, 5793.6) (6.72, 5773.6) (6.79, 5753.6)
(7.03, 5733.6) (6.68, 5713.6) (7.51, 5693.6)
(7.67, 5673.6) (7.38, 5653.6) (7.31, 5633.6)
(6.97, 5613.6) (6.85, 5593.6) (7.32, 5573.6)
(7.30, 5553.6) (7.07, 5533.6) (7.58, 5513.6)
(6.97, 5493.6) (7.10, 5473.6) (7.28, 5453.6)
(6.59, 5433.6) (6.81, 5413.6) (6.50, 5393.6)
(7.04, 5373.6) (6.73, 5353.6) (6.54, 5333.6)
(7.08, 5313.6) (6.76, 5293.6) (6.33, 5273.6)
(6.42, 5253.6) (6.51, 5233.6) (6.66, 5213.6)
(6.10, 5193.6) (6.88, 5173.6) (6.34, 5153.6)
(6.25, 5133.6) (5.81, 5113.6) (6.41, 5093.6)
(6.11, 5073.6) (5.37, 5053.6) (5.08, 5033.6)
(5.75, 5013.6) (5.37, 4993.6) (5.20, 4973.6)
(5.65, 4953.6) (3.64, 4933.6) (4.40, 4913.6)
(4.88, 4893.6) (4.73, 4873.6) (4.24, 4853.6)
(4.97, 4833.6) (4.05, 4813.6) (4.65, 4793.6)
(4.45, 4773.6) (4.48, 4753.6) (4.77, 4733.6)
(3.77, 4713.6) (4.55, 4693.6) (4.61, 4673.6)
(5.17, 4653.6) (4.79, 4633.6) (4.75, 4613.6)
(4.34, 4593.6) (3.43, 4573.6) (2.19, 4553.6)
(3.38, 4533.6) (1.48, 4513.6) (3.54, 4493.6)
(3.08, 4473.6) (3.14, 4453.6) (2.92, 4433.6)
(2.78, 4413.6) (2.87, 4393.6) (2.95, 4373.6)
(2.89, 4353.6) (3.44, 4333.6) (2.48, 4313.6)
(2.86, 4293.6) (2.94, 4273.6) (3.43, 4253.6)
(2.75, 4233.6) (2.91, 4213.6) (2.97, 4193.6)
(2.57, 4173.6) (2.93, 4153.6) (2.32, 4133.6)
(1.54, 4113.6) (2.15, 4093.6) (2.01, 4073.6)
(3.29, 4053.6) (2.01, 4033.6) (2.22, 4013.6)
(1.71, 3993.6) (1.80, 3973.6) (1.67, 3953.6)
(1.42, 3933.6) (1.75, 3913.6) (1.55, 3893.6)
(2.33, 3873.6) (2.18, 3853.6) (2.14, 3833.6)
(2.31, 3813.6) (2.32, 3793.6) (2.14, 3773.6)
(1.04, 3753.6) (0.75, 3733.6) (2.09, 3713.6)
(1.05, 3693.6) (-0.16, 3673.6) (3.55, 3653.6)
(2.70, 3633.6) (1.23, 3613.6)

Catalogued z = 0.15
